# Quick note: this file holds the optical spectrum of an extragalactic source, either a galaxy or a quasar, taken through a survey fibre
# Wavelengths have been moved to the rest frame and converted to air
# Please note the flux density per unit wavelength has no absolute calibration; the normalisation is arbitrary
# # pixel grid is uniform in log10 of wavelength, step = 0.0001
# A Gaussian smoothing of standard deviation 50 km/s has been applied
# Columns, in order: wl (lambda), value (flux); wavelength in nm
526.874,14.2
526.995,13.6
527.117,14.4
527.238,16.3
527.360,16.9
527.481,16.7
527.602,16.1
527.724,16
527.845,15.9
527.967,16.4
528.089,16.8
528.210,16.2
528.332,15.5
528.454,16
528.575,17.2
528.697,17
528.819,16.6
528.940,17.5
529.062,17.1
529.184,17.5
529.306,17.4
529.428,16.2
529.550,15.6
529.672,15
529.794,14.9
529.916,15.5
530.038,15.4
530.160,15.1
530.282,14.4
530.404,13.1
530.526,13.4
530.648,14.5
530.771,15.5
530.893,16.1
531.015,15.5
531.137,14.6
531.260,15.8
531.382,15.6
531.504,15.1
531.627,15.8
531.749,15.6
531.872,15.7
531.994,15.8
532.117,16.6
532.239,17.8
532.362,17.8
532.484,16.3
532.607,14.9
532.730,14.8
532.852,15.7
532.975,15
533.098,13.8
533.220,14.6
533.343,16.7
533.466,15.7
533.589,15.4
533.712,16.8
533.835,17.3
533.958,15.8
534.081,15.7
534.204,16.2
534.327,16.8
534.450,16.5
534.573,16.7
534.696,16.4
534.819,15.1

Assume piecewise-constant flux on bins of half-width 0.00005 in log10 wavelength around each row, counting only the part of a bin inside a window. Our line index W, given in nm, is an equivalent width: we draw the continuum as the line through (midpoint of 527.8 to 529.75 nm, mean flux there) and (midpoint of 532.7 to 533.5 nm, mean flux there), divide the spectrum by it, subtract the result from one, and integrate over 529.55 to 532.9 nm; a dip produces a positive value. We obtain 0.067 nm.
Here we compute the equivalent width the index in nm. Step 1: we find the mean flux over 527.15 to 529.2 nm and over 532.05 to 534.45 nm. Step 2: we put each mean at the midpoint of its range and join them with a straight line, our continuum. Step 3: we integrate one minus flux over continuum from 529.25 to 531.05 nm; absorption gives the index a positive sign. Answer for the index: 0.13 nm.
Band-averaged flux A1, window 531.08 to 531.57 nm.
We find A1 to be 15.3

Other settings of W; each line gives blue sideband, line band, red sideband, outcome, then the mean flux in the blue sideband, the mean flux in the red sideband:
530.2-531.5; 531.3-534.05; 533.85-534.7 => -0.034 nm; 14.9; 16.4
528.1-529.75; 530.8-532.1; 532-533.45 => 0.037 nm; 16.5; 15.8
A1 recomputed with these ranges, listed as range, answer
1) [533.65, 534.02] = 16.6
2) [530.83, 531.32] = 15.5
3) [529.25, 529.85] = 15.8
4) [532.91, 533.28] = 14.5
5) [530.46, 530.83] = 14.4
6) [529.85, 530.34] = 15.1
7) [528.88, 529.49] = 17.1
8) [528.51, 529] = 17.1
